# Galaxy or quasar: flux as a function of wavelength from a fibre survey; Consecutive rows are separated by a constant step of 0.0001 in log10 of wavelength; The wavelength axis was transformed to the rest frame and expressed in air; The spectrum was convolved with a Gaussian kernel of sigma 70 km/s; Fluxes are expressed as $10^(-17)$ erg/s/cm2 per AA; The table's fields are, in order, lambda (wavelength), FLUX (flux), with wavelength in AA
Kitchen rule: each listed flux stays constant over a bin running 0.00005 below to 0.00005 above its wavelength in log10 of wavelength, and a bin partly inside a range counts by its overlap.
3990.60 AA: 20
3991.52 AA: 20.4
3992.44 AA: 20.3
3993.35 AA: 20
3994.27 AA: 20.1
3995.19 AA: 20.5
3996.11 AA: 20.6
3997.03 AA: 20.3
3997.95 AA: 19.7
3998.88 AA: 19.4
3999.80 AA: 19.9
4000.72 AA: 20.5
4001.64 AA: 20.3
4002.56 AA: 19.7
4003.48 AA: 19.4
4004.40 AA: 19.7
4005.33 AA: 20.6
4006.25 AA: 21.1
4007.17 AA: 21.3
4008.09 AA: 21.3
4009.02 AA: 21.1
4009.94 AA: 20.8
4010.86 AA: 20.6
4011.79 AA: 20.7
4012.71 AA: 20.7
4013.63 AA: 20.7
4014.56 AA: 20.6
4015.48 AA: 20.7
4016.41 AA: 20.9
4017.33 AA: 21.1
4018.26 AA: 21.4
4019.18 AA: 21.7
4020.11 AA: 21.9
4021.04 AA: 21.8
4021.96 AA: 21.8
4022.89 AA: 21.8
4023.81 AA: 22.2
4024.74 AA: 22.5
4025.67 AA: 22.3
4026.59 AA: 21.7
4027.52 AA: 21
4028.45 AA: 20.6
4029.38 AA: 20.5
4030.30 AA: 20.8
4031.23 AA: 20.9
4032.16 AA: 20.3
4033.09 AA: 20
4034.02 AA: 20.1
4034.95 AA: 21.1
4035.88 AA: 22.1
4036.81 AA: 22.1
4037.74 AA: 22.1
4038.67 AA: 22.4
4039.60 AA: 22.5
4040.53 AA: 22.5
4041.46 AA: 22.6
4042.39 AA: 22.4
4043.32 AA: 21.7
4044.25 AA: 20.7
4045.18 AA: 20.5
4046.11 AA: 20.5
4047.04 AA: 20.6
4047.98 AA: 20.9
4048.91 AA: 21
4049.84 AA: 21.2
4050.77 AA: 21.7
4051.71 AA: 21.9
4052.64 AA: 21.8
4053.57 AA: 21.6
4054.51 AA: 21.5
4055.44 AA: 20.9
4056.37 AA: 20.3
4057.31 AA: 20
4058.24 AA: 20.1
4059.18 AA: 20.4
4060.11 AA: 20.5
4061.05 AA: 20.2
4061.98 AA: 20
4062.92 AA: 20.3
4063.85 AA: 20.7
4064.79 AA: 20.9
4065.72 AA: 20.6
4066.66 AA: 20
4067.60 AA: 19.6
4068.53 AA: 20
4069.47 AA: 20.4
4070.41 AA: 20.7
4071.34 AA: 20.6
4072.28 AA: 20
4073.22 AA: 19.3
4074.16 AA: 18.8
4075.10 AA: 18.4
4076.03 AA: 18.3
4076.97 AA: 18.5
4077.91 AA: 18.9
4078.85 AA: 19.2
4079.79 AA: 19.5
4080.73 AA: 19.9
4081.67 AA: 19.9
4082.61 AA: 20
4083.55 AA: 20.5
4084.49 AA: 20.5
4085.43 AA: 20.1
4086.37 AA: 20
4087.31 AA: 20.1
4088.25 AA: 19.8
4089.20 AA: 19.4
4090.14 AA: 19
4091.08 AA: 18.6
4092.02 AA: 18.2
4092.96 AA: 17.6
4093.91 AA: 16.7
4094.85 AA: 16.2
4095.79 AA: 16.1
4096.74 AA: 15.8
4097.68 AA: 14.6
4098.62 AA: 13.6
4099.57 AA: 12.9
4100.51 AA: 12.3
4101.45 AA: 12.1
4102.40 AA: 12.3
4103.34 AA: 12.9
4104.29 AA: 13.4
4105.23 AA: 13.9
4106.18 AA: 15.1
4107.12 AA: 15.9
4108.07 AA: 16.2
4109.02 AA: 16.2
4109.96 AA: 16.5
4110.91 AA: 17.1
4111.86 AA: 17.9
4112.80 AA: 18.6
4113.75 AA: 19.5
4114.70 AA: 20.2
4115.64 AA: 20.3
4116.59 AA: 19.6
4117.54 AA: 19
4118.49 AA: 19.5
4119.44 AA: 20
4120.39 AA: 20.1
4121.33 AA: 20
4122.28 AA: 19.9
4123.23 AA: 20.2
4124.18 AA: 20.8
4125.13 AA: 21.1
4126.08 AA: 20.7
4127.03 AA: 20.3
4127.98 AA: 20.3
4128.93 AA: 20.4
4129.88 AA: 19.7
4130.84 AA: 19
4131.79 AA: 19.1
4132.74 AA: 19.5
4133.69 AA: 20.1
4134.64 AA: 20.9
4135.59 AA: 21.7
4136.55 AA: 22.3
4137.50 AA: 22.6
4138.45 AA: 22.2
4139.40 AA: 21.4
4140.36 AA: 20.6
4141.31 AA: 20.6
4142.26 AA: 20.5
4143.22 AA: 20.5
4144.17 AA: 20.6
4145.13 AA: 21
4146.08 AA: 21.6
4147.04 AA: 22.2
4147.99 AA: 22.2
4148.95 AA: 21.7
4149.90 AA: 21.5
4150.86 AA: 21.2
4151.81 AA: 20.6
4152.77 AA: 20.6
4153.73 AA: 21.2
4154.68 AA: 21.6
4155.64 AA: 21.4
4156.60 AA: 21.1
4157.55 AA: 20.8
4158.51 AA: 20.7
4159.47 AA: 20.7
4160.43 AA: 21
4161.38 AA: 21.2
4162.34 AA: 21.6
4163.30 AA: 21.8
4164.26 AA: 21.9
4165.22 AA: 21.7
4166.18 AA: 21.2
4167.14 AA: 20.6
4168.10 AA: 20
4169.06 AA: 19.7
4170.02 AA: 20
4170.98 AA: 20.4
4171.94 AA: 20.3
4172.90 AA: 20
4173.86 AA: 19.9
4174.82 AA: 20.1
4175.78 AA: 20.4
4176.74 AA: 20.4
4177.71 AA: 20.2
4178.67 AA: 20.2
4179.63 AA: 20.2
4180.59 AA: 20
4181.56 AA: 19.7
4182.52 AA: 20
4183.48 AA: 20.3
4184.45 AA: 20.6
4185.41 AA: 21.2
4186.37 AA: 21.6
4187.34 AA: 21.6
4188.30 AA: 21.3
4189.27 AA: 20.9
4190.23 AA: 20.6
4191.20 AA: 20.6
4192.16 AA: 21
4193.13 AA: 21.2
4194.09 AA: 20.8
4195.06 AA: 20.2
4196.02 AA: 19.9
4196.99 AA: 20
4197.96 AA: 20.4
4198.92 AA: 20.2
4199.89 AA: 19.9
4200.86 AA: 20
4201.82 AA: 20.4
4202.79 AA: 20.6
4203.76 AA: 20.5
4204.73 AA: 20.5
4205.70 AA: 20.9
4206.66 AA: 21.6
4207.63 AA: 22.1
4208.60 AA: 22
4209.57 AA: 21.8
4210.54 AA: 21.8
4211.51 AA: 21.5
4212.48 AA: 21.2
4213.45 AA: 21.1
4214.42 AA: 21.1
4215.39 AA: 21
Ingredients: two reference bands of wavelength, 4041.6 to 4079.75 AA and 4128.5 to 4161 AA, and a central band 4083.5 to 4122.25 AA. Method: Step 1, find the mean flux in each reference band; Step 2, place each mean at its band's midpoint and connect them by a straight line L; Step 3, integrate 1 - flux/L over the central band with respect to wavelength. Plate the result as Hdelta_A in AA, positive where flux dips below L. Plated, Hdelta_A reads 6.4 AA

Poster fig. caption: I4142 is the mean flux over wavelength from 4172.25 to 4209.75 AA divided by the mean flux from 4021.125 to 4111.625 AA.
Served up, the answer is 1.1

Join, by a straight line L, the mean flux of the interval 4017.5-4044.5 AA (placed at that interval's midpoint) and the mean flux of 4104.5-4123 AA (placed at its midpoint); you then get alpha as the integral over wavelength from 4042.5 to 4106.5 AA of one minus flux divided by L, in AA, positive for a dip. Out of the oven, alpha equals 3.0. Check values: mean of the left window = 21.6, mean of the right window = 18.1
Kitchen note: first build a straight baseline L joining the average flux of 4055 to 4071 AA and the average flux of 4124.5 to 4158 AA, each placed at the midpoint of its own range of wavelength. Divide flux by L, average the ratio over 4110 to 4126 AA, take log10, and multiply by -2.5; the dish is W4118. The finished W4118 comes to 0.065 mag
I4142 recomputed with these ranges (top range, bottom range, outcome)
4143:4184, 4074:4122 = 1.18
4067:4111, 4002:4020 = 0.85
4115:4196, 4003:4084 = 1.00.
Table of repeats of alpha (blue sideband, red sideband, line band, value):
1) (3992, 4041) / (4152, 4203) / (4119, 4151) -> -0.1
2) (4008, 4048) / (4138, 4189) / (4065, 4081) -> 1.2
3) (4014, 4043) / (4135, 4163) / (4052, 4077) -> 1.4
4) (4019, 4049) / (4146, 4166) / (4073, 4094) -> 2.1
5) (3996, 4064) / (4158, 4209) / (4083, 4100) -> 2.5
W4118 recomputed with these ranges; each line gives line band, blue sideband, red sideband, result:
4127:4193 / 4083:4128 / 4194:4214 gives -0.07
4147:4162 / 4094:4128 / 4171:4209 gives -0.12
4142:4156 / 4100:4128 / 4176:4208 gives -0.12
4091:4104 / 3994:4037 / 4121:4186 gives 0.36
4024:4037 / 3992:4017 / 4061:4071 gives -0.04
